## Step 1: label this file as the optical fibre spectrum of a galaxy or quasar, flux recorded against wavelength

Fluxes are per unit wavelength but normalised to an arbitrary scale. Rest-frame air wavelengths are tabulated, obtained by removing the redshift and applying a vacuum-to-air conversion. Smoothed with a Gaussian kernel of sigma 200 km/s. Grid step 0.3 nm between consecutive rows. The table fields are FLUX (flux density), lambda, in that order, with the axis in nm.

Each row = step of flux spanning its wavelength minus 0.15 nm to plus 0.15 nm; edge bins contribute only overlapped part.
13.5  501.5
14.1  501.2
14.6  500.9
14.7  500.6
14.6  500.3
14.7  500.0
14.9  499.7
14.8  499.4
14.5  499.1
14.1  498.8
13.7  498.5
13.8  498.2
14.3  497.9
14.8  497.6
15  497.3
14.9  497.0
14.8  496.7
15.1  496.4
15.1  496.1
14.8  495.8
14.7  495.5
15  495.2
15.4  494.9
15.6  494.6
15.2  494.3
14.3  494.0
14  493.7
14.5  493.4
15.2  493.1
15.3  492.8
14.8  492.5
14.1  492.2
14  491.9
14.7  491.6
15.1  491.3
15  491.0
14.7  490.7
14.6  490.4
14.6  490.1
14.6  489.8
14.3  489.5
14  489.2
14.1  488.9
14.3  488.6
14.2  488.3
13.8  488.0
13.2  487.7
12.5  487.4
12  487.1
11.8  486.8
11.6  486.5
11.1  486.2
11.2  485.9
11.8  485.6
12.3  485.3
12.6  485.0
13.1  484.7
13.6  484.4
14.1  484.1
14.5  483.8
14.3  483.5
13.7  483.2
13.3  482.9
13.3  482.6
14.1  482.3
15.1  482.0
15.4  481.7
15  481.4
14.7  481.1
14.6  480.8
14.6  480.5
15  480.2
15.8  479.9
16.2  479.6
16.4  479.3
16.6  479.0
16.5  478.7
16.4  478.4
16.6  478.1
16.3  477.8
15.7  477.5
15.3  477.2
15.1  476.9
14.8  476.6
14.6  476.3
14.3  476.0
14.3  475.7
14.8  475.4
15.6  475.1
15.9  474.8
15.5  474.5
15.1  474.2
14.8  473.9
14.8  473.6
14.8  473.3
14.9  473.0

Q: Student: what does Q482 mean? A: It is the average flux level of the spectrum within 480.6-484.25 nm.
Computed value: 14.3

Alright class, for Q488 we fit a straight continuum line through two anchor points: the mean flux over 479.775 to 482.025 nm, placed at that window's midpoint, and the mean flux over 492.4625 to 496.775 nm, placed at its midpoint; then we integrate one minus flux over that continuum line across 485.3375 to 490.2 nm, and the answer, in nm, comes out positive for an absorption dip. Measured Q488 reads 0.63 nm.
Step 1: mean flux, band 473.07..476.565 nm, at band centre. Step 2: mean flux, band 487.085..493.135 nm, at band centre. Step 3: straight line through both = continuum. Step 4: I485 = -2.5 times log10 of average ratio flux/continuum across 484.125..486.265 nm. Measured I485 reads 0.170 mag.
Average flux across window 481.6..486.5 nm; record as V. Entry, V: 13.3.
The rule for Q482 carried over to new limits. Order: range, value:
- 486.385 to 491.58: 13.8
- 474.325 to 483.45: 15.2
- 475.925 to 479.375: 15.7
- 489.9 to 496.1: 14.8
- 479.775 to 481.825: 15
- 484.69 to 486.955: 11.9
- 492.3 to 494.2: 14.7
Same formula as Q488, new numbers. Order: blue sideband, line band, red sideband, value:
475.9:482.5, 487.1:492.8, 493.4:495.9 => 0.302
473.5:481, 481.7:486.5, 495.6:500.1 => 0.613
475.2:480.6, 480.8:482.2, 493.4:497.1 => 0.039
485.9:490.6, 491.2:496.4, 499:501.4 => -0.338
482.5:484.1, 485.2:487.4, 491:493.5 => 0.377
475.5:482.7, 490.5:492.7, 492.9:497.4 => 0.051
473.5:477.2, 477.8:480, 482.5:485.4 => -0.305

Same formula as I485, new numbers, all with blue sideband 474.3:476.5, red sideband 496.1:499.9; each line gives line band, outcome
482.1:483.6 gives 0.08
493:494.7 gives -0.01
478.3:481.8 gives -0.05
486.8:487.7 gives 0.20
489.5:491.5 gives 0.00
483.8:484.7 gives 0.08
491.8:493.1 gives 0.00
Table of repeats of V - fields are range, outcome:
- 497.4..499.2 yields 14.2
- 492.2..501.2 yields 14.7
